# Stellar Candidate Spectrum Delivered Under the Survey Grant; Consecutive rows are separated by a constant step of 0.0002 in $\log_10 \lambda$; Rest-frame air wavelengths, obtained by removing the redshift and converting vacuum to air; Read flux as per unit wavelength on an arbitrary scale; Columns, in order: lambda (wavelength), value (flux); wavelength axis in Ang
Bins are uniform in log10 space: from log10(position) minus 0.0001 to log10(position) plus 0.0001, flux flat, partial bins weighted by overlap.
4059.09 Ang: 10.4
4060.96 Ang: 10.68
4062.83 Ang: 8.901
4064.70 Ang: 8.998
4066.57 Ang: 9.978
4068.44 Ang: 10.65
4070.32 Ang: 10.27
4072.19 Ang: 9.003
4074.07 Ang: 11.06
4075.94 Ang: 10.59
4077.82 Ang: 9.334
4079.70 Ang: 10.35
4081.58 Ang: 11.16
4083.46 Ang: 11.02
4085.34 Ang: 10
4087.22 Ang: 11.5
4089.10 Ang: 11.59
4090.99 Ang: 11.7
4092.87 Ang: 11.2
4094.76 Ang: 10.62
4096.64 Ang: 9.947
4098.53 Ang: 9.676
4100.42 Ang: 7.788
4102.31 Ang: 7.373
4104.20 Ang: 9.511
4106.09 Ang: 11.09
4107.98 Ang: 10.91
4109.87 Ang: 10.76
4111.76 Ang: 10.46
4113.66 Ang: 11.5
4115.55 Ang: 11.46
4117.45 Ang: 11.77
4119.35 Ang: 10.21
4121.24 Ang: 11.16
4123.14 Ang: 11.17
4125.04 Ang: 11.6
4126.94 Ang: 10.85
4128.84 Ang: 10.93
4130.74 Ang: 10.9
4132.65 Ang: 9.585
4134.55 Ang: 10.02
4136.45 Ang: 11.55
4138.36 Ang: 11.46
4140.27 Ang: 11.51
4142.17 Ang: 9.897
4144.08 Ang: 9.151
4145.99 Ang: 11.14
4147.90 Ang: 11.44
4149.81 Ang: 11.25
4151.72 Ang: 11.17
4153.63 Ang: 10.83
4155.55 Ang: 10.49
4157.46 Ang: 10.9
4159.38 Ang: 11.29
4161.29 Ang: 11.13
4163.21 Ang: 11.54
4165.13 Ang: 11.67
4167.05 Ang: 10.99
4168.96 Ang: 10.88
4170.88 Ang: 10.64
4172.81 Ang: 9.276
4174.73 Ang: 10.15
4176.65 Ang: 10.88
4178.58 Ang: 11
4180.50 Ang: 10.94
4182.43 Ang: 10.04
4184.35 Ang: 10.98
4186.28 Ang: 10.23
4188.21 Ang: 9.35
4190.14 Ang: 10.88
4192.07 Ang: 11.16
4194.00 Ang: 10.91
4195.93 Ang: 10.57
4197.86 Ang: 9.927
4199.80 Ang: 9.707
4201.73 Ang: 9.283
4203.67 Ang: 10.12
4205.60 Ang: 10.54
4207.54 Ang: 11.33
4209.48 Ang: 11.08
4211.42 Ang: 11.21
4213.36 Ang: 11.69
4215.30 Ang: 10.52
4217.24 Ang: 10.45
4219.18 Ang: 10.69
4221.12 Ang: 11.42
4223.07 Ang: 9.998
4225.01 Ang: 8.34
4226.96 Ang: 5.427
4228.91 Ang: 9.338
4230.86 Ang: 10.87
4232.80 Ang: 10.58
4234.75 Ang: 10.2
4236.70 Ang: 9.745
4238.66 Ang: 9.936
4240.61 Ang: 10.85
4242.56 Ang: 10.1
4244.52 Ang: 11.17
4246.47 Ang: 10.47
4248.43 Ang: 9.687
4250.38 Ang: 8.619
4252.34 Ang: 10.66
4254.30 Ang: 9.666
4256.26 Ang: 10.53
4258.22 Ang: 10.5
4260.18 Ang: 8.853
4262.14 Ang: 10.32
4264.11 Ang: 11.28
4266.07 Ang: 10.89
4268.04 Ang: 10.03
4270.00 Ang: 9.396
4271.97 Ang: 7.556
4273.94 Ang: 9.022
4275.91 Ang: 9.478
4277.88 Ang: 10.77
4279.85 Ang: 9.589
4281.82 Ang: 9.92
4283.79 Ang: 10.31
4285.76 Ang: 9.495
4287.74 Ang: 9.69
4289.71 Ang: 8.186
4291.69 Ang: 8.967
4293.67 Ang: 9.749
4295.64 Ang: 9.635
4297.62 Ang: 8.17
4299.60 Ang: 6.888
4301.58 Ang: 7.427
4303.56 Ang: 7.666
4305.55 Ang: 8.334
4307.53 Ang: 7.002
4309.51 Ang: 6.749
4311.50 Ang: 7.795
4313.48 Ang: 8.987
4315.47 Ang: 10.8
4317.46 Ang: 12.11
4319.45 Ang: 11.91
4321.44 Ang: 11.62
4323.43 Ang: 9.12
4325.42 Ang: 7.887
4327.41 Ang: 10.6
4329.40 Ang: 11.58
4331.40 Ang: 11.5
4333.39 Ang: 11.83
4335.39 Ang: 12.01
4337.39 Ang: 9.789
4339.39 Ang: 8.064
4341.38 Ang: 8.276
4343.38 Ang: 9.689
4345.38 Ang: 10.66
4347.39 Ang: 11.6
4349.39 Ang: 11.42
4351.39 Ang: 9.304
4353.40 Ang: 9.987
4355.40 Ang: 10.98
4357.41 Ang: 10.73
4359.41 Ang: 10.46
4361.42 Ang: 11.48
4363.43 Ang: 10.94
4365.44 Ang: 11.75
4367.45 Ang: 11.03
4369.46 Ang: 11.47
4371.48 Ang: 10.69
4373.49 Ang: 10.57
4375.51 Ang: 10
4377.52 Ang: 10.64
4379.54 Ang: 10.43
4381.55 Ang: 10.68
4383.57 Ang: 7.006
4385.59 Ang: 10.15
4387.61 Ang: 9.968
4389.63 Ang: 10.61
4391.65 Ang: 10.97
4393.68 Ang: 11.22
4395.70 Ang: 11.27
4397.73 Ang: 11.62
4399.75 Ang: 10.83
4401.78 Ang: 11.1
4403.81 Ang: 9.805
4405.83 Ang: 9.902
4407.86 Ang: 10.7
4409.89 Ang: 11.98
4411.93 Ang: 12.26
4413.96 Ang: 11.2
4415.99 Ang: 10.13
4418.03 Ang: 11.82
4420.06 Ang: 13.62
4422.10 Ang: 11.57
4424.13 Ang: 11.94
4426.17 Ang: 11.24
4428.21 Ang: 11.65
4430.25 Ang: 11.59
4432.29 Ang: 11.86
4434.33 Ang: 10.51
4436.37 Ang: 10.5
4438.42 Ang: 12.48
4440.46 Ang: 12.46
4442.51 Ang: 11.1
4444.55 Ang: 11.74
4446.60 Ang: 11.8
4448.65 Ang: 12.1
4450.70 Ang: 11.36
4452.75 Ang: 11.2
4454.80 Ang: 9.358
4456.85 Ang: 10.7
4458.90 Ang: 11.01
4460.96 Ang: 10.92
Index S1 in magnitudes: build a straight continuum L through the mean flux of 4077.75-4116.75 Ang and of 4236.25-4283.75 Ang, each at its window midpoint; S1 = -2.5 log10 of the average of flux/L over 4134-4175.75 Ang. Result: -0.06 mag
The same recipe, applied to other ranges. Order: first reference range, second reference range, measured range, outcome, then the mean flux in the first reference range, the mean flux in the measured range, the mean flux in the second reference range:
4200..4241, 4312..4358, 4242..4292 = 0.048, 10.2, 9.82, 10.4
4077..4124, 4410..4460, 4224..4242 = 0.151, 10.5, 9.49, 11.5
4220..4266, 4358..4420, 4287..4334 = 0.114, 9.96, 9.32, 10.8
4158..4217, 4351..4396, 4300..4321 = 0.189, 10.7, 8.89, 10.5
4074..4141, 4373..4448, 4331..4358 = 0.059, 10.6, 10.4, 11.1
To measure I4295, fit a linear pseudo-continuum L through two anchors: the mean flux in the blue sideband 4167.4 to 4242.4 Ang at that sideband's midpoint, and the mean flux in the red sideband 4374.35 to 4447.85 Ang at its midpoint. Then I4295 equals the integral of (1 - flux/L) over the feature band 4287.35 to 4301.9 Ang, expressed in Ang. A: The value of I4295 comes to 2.8 Ang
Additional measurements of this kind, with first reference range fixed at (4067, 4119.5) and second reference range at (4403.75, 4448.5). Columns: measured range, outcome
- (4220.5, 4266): 4.06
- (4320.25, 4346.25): 2.30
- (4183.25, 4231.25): 2.54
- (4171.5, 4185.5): 0.32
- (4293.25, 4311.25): 5.21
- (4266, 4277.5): 1.73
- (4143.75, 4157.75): -0.31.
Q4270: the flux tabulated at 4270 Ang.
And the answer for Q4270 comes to 9.396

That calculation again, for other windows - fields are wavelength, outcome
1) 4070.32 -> 10.27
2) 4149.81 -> 11.25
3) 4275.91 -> 9.478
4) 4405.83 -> 9.902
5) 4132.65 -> 9.585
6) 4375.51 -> 10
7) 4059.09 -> 10.4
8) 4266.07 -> 10.89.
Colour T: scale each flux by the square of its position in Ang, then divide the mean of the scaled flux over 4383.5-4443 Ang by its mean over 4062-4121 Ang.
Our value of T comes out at 1.3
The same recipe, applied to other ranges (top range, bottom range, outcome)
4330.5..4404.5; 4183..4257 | 1.11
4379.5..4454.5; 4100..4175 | 1.19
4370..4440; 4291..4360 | 1.17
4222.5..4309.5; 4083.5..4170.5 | 0.93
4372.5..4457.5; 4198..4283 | 1.19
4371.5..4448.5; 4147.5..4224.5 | 1.15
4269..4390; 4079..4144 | 1.03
